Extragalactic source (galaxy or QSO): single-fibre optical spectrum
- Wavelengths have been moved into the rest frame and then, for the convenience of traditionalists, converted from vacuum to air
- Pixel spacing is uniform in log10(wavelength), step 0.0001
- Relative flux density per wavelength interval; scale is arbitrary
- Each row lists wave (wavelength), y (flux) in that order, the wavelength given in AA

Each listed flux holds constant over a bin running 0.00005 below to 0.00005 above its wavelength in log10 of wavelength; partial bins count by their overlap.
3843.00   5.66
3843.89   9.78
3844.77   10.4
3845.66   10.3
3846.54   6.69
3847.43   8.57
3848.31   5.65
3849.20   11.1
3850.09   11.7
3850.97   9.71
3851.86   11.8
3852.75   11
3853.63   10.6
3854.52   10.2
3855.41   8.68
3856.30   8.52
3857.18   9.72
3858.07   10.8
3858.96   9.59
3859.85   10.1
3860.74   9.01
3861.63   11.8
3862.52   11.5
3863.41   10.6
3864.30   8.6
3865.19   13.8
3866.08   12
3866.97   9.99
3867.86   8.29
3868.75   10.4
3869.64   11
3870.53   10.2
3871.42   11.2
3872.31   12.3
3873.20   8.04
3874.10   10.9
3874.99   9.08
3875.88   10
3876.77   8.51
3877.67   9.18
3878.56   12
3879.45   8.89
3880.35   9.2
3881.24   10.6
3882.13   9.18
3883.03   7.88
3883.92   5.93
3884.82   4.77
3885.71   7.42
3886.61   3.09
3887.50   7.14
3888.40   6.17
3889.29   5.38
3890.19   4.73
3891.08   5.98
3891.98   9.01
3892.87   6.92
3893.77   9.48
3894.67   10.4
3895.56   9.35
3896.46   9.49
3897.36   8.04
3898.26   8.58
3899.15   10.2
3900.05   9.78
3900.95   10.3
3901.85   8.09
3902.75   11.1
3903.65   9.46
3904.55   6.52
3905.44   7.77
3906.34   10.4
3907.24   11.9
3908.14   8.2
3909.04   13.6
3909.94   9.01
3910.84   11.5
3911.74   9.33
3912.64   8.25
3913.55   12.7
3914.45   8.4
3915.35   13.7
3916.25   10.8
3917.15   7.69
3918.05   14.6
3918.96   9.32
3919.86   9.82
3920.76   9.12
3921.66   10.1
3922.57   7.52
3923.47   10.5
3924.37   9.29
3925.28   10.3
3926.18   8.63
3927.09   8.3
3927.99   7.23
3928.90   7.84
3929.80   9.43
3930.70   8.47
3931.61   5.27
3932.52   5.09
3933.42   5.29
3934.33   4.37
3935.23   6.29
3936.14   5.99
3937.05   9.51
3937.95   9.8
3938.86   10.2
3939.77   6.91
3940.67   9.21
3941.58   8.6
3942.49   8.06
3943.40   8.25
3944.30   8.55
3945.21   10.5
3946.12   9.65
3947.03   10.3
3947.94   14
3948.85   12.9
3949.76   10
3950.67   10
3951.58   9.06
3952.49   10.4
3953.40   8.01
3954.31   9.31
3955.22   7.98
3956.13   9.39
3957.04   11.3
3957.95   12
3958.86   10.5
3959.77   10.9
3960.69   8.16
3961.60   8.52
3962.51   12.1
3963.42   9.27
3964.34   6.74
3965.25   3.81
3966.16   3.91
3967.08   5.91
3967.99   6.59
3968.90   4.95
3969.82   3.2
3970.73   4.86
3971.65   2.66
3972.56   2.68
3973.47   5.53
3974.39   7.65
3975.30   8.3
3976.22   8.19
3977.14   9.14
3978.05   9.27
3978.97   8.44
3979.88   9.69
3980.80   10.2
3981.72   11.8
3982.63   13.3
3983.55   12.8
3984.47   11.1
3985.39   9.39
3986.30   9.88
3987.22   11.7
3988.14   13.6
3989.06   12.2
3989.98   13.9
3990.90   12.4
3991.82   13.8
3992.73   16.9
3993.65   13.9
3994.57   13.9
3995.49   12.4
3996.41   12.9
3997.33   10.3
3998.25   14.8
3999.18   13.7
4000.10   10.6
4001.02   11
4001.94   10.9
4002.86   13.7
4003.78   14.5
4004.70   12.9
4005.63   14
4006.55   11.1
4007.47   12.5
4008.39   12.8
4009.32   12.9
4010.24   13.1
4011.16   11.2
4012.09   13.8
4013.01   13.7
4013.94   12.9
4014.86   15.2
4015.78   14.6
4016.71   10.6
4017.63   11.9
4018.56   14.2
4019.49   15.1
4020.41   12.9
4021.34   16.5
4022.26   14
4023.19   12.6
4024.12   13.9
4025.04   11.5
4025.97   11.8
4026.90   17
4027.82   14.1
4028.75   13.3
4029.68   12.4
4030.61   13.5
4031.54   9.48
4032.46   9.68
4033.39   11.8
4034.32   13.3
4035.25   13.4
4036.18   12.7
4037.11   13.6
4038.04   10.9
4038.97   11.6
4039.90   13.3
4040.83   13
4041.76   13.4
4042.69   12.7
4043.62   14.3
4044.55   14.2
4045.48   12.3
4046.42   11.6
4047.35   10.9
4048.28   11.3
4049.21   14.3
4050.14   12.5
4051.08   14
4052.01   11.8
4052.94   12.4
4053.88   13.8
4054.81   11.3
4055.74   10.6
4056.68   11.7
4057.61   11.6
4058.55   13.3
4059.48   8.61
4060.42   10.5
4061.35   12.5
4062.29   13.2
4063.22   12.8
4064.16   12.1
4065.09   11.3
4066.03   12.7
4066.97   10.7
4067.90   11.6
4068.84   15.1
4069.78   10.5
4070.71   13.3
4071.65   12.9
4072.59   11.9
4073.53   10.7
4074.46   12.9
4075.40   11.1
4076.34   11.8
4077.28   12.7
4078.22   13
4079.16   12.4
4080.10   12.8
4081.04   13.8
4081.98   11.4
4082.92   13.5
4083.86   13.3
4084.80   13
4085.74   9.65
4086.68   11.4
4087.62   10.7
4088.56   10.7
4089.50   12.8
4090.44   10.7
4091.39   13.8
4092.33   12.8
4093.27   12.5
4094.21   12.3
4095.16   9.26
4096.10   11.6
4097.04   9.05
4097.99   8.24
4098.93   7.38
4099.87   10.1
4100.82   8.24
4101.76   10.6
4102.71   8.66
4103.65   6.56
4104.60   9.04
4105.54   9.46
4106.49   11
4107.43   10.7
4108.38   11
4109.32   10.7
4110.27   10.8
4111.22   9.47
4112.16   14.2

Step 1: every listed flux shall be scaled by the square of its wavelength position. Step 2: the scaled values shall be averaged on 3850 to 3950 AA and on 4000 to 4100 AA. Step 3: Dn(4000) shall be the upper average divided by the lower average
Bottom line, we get 1.44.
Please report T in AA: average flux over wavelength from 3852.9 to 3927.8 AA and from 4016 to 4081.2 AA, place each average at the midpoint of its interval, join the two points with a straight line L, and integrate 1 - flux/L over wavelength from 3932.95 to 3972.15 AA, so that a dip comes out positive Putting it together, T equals 8.48 AA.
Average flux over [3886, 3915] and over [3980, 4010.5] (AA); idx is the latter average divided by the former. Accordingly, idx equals 1.43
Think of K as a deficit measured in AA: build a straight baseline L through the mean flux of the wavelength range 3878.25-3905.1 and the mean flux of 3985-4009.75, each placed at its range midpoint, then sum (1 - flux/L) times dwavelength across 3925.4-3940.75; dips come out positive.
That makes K 3.7 AA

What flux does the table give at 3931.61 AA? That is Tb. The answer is 5.27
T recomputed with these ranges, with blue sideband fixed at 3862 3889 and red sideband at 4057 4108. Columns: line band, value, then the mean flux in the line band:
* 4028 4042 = -1.92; 12.4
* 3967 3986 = 4.34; 7.95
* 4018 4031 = -3.60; 13.8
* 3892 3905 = 0.50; 9.12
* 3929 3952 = 3.03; 8.62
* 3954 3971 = 3.77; 7.88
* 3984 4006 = -4.63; 12.7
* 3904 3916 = -0.63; 10.1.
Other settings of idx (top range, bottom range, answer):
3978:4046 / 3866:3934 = 1.41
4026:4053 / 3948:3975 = 1.60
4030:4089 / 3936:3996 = 1.29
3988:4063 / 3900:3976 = 1.47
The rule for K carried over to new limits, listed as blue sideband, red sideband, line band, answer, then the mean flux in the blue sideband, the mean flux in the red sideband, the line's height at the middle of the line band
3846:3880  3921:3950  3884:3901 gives 3.32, 10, 8.63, 9.47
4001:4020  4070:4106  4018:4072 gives -1.70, 13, 11.2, 12.2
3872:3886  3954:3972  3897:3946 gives -4.35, 8.98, 7.61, 8.29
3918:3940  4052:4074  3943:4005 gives -3.08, 8.26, 12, 9.51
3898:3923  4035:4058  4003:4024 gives -2.54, 9.93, 12.5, 11.9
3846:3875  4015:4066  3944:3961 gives 1.81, 10.1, 12.6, 11.4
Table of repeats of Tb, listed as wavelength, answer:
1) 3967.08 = 5.91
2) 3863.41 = 10.6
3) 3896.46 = 9.49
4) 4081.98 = 11.4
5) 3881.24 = 10.6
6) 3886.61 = 3.09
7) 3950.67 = 10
